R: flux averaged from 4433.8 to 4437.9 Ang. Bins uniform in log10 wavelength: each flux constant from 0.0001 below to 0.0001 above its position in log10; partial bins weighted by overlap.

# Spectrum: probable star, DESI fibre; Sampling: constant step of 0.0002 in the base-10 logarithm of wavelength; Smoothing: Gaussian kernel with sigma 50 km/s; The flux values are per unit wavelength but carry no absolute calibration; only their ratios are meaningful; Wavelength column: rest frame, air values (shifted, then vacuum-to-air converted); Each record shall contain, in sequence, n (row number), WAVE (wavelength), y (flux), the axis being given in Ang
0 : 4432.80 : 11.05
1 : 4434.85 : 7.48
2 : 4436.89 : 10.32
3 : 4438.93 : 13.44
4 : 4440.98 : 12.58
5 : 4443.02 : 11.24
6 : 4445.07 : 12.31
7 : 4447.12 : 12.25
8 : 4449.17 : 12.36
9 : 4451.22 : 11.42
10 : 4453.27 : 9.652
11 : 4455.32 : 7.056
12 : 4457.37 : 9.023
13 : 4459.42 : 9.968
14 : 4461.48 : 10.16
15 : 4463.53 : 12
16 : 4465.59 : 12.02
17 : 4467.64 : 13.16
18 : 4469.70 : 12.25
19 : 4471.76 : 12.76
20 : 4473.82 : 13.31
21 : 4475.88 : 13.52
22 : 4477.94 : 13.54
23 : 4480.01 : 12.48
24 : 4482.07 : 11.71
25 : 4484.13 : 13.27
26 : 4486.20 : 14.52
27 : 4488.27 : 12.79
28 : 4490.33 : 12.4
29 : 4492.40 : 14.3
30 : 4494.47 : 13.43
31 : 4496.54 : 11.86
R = 8.9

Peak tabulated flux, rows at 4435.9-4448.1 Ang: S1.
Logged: 13.44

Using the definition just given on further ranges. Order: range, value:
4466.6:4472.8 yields 13.16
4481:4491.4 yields 14.52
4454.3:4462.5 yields 10.16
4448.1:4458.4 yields 12.36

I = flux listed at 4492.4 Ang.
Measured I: 14.3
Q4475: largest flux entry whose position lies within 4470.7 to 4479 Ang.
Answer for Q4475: 13.54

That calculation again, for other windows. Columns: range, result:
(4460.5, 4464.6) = 12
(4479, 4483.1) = 12.48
